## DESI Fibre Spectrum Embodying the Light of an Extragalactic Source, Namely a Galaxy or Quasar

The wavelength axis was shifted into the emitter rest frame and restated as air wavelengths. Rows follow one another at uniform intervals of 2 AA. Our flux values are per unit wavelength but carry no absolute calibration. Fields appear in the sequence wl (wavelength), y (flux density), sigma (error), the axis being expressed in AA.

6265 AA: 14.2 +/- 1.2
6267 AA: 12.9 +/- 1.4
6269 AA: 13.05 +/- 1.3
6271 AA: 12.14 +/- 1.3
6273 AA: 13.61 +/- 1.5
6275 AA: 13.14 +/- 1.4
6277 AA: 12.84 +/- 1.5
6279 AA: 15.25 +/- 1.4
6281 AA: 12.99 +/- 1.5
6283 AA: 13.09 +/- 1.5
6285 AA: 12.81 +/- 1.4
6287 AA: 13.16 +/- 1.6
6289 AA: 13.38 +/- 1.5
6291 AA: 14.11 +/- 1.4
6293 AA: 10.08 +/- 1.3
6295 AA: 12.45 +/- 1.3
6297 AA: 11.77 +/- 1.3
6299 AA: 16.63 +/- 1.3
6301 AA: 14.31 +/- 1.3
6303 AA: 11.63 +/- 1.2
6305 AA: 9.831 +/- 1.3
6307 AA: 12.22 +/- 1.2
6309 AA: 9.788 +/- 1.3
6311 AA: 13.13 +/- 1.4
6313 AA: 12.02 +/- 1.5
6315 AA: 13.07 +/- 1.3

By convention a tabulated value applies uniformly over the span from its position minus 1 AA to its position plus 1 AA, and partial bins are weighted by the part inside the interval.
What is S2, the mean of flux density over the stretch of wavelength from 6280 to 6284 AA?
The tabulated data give 13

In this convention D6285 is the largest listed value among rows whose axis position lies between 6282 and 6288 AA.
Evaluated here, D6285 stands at 13.16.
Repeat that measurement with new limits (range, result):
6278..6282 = 15.25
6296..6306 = 16.63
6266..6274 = 13.61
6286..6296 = 14.11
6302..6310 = 12.22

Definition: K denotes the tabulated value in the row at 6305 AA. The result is 9.831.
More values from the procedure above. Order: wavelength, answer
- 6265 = 14.2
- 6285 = 12.81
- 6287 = 13.16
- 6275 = 13.14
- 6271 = 12.14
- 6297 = 11.77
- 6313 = 12.02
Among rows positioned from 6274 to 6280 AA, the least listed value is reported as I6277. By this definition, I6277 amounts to 12.84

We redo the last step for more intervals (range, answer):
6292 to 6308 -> 9.831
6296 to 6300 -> 11.77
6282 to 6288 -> 12.81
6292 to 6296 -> 10.08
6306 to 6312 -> 9.788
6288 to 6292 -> 13.38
